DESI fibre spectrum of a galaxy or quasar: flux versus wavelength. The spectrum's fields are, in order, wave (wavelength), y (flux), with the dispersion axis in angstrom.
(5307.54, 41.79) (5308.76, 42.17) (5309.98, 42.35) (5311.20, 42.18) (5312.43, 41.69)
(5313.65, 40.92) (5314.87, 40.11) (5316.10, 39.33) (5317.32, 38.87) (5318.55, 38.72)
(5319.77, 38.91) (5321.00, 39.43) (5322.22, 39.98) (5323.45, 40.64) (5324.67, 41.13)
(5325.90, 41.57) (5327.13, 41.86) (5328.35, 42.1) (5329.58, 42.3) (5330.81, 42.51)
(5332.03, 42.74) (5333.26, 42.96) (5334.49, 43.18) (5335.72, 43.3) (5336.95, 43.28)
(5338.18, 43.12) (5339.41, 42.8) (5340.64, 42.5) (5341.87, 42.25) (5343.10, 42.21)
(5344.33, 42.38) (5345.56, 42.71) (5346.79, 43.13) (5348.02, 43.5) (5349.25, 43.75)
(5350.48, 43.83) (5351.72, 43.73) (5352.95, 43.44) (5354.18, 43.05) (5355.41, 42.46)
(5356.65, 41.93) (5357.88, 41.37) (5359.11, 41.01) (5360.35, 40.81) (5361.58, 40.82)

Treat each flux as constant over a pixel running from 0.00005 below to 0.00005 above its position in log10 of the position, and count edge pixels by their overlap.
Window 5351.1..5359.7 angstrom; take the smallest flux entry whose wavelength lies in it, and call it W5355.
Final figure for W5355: 41.01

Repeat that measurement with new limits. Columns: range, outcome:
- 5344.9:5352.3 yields 42.71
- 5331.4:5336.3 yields 42.74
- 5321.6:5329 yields 39.98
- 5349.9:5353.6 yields 43.44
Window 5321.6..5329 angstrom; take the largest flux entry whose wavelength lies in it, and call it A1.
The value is 42.1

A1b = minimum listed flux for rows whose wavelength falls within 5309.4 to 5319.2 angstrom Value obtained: 38.72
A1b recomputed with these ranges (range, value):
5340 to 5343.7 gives 42.21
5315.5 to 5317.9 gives 38.87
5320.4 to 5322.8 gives 39.43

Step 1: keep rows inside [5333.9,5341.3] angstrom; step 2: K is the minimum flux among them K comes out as 42.5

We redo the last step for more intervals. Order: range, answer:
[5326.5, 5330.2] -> 41.86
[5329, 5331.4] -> 42.3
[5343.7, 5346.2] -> 42.38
